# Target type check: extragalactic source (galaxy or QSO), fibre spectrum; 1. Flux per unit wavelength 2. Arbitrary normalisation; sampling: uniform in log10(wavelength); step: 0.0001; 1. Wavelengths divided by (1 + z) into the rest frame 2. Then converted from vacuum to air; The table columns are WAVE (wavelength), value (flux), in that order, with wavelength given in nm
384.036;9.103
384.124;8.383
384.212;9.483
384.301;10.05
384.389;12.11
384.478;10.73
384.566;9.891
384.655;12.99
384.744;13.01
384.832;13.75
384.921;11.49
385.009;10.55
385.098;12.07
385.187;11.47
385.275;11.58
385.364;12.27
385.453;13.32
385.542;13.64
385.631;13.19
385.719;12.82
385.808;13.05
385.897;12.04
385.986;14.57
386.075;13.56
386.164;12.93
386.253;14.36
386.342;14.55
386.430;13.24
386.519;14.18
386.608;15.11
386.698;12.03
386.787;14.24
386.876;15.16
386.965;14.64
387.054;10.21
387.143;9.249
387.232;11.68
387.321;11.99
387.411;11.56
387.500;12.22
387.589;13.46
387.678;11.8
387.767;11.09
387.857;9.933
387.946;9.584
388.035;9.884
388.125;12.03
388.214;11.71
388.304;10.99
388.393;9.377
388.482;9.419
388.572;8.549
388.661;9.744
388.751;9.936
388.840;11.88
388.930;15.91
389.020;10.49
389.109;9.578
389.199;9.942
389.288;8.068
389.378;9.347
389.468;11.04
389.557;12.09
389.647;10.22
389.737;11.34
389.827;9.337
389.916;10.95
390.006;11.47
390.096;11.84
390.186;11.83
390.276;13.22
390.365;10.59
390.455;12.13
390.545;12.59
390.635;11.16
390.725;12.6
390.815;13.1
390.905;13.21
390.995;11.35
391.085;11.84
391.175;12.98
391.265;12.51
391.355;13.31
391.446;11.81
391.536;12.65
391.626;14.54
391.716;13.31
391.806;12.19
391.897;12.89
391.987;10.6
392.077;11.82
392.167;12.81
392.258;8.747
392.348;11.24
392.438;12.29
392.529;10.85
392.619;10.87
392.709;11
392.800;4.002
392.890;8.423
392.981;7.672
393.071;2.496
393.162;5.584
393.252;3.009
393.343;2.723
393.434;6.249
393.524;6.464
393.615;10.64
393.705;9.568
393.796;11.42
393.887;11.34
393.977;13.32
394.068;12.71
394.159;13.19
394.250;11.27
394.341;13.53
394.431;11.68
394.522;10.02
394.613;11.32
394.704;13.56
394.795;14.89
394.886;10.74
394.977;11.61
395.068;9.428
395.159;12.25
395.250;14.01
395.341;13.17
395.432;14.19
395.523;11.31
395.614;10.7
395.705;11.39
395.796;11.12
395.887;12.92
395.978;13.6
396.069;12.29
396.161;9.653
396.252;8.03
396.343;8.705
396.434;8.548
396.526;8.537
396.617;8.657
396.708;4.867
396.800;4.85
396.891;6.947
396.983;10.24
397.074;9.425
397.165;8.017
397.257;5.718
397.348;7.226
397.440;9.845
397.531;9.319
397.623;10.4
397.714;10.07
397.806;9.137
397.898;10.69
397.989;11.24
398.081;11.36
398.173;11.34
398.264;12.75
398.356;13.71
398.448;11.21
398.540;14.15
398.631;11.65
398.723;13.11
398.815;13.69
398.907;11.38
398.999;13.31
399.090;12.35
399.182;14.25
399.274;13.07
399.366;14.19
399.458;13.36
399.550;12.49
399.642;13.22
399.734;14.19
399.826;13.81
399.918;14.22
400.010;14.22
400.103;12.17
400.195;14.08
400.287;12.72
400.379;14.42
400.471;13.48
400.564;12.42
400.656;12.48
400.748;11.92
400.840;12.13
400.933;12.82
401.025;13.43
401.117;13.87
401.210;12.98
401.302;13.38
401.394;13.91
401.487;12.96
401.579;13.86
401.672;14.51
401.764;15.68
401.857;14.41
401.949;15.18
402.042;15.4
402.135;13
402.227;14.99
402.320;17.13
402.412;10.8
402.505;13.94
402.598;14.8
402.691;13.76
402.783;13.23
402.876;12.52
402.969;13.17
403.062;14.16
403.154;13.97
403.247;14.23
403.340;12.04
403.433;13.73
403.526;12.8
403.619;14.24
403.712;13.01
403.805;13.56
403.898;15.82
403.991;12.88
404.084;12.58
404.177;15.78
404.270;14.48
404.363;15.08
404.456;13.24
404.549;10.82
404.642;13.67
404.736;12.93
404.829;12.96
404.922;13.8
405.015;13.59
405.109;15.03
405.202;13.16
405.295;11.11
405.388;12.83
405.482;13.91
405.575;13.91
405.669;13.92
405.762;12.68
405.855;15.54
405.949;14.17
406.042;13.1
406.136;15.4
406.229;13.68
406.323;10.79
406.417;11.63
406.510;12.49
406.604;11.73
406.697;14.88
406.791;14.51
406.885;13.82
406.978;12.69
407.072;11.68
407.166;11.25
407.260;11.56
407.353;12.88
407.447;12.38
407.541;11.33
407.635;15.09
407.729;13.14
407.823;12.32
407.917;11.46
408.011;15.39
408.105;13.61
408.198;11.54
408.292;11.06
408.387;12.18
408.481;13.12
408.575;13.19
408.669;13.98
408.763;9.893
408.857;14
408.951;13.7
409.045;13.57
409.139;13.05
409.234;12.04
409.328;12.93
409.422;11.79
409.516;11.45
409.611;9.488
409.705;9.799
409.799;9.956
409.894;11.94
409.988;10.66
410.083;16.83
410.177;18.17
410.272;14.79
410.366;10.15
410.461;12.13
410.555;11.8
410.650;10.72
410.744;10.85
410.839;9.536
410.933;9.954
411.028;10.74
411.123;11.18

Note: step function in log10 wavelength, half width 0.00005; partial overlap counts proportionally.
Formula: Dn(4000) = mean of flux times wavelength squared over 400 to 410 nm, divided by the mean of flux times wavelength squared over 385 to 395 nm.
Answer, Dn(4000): 1.3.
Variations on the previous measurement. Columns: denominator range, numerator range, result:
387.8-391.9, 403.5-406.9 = 1.28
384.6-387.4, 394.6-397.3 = 0.85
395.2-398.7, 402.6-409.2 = 1.34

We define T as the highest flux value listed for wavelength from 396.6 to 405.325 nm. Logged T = 17.13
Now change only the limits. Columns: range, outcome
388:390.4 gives 15.91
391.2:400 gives 14.89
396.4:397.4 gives 10.24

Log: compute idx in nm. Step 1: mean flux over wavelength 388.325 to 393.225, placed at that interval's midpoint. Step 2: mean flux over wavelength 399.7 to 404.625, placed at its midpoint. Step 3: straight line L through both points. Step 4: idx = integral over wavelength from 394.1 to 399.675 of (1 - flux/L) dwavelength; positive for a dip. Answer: 0.558 nm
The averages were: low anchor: 10.9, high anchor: 13.7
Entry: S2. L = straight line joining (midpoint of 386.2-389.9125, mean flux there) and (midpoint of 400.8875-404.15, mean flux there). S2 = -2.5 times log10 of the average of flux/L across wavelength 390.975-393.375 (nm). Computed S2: 0.19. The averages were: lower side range 11.5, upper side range 13.8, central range 10.2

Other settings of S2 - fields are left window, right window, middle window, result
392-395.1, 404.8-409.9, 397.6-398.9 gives -0.08 mag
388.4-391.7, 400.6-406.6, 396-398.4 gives 0.32 mag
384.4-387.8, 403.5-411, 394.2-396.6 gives 0.11 mag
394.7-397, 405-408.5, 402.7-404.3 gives -0.12 mag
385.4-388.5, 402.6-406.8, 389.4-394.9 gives 0.17 mag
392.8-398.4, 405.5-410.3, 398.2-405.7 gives -0.18 mag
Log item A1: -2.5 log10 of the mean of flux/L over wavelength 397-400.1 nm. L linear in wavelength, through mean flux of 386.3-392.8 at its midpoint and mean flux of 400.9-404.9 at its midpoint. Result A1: 0.12 mag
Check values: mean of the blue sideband 11.6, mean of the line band 11.8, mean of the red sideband 13.8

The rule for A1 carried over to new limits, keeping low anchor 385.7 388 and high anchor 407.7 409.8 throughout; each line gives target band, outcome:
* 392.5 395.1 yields 0.29 mag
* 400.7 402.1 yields -0.11 mag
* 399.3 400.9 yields -0.07 mag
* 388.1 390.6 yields 0.16 mag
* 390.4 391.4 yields 0.02 mag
